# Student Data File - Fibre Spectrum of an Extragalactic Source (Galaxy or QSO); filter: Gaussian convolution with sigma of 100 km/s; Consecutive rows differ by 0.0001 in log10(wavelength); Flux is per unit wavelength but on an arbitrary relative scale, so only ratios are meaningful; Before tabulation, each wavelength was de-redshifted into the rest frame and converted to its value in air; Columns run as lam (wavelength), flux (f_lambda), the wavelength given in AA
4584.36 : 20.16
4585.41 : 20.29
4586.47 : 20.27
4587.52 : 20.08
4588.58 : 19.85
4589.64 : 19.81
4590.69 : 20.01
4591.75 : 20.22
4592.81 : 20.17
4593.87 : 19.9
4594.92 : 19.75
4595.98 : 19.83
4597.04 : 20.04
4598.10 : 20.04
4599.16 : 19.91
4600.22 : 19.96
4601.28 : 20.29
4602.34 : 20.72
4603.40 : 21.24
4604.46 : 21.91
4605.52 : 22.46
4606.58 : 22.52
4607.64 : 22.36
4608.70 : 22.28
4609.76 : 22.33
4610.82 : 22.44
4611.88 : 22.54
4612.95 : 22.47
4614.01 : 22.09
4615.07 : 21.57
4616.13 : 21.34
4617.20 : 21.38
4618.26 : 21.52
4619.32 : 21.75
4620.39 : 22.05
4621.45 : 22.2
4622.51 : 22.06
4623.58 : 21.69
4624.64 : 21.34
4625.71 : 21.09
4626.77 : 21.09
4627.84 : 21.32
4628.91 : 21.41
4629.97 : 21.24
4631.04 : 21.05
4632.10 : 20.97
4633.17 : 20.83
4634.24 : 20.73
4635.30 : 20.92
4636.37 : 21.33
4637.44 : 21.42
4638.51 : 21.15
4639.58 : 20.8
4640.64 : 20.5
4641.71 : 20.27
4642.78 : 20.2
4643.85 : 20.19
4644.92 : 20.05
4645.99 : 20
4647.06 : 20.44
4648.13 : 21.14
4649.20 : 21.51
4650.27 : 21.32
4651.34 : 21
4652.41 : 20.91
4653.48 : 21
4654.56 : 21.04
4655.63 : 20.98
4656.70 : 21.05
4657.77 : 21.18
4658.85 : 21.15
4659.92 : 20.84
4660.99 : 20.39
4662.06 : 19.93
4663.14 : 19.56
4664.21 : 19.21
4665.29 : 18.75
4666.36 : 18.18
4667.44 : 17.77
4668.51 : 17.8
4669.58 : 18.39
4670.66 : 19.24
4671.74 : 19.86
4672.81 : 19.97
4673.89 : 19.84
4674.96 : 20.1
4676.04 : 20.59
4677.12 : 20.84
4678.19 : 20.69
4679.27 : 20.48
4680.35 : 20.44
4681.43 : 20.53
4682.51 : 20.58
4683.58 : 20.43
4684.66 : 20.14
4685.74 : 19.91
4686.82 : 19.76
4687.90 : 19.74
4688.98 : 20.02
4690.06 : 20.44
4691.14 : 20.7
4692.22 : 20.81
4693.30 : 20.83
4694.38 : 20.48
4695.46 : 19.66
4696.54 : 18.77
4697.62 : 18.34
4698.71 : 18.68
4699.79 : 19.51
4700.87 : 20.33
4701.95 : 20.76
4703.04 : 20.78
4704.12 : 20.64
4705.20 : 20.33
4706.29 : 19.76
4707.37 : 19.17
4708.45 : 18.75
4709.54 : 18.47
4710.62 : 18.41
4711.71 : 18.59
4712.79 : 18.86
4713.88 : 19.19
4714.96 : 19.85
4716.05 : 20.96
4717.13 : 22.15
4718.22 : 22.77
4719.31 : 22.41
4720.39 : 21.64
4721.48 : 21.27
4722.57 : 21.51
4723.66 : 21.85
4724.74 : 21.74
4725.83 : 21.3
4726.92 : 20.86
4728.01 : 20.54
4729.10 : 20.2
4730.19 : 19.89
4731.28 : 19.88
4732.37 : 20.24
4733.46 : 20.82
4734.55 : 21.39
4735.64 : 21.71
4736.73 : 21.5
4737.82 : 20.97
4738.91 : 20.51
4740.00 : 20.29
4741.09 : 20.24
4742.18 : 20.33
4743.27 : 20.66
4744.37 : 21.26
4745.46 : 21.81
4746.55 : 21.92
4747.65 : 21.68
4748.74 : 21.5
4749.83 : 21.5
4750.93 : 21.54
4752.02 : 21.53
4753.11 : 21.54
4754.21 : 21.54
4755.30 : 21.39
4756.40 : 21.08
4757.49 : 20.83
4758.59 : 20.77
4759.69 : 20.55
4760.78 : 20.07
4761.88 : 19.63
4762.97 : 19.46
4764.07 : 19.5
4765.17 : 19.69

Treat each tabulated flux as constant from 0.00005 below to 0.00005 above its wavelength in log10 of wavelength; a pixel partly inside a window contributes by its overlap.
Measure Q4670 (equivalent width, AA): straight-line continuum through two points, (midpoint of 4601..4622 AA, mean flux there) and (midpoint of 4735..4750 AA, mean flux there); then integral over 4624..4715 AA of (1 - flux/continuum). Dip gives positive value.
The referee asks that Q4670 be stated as 5.8 AA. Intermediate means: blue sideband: 21.9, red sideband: 21.1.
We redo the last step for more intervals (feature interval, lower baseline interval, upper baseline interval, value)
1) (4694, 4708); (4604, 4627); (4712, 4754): 1.00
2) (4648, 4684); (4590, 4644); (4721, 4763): 1.54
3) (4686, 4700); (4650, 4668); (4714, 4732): 0.58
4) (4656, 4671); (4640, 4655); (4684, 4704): 0.66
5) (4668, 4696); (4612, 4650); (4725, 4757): 1.36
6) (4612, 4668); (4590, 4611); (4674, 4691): -0.72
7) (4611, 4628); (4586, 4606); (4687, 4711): -1.29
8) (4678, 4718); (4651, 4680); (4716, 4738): 1.34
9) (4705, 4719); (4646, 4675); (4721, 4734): 0.57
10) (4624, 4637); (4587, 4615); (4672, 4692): -0.24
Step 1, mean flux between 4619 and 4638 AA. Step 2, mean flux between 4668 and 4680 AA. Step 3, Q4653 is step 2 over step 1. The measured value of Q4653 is 0.9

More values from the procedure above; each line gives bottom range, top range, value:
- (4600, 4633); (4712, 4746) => 0.97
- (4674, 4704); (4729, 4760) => 1.04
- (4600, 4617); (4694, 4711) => 0.90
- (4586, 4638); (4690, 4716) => 0.93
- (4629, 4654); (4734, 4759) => 1.02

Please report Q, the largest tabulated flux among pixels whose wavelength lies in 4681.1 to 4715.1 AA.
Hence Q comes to 20.83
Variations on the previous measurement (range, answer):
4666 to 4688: 20.84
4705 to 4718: 22.15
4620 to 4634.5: 22.2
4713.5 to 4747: 22.77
